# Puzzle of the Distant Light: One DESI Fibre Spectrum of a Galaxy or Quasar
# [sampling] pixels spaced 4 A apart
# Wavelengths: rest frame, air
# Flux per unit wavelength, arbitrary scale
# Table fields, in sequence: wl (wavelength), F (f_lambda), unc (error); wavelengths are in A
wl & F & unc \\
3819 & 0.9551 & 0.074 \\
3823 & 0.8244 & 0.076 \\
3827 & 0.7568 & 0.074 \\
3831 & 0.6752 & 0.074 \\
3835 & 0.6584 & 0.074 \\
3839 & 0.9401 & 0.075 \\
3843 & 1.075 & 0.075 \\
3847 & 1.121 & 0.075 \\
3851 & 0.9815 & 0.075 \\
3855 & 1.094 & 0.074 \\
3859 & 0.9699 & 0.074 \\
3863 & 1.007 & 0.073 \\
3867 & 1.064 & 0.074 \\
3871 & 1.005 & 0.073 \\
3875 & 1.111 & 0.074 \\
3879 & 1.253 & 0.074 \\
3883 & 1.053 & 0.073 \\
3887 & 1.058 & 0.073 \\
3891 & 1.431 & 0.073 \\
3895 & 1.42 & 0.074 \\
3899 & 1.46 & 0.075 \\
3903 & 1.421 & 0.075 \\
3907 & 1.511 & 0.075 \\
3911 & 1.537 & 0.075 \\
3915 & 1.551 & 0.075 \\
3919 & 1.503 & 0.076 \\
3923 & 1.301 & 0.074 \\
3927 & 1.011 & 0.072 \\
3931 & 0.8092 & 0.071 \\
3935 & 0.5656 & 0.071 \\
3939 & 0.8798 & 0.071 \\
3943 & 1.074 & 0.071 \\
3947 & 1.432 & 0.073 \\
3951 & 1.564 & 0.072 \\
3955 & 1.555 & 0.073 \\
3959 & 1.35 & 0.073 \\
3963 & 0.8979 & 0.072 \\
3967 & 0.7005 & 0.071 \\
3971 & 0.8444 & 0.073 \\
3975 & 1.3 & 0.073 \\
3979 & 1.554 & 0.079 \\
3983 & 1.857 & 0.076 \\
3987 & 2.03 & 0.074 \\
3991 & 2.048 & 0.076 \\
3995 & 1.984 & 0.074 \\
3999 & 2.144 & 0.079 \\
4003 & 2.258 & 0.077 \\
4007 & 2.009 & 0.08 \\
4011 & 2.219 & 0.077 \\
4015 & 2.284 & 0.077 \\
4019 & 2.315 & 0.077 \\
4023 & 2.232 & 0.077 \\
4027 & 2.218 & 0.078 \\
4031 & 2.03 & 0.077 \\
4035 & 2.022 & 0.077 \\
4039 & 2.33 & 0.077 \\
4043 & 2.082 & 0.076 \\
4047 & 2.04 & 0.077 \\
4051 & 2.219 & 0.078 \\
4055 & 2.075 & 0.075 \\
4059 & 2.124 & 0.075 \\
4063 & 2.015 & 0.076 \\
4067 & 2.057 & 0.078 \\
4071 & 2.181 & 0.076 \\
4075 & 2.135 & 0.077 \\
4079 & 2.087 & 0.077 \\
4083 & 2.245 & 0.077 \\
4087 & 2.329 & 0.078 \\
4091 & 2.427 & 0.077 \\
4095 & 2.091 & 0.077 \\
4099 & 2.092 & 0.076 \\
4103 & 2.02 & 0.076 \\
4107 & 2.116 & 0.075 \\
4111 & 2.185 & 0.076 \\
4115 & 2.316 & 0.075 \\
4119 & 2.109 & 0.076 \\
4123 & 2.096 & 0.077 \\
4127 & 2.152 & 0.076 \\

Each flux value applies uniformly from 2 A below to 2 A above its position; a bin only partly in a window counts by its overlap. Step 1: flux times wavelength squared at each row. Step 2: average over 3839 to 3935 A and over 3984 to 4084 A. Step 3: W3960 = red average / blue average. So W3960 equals 1.9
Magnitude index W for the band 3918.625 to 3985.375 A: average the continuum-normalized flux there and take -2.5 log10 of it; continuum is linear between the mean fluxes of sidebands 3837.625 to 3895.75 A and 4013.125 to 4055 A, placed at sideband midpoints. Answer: 0.36 mag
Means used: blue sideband 1.1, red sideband 2.17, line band 1.19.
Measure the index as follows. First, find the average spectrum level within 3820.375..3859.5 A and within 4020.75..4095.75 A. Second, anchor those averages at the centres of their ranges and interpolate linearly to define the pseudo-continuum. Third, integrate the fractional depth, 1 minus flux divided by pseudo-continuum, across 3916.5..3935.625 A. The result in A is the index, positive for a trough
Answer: 4.2 A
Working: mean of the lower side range 0.908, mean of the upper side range 2.16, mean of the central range 1.09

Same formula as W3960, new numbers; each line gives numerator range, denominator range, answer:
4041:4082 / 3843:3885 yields 2.18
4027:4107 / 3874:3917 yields 1.72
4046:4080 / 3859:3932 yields 1.83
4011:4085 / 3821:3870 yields 2.55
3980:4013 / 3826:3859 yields 2.41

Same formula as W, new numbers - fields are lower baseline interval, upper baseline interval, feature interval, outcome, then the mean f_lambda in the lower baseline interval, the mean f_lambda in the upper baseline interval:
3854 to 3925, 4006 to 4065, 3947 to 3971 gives 0.36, 1.27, 2.15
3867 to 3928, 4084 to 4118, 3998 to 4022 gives -0.22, 1.31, 2.2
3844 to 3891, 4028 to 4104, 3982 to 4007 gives -0.17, 1.08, 2.14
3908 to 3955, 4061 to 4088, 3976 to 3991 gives -0.16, 1.22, 2.14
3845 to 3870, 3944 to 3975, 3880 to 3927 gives -0.23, 1.04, 1.2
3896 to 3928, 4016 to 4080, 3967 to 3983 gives 0.38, 1.42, 2.14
